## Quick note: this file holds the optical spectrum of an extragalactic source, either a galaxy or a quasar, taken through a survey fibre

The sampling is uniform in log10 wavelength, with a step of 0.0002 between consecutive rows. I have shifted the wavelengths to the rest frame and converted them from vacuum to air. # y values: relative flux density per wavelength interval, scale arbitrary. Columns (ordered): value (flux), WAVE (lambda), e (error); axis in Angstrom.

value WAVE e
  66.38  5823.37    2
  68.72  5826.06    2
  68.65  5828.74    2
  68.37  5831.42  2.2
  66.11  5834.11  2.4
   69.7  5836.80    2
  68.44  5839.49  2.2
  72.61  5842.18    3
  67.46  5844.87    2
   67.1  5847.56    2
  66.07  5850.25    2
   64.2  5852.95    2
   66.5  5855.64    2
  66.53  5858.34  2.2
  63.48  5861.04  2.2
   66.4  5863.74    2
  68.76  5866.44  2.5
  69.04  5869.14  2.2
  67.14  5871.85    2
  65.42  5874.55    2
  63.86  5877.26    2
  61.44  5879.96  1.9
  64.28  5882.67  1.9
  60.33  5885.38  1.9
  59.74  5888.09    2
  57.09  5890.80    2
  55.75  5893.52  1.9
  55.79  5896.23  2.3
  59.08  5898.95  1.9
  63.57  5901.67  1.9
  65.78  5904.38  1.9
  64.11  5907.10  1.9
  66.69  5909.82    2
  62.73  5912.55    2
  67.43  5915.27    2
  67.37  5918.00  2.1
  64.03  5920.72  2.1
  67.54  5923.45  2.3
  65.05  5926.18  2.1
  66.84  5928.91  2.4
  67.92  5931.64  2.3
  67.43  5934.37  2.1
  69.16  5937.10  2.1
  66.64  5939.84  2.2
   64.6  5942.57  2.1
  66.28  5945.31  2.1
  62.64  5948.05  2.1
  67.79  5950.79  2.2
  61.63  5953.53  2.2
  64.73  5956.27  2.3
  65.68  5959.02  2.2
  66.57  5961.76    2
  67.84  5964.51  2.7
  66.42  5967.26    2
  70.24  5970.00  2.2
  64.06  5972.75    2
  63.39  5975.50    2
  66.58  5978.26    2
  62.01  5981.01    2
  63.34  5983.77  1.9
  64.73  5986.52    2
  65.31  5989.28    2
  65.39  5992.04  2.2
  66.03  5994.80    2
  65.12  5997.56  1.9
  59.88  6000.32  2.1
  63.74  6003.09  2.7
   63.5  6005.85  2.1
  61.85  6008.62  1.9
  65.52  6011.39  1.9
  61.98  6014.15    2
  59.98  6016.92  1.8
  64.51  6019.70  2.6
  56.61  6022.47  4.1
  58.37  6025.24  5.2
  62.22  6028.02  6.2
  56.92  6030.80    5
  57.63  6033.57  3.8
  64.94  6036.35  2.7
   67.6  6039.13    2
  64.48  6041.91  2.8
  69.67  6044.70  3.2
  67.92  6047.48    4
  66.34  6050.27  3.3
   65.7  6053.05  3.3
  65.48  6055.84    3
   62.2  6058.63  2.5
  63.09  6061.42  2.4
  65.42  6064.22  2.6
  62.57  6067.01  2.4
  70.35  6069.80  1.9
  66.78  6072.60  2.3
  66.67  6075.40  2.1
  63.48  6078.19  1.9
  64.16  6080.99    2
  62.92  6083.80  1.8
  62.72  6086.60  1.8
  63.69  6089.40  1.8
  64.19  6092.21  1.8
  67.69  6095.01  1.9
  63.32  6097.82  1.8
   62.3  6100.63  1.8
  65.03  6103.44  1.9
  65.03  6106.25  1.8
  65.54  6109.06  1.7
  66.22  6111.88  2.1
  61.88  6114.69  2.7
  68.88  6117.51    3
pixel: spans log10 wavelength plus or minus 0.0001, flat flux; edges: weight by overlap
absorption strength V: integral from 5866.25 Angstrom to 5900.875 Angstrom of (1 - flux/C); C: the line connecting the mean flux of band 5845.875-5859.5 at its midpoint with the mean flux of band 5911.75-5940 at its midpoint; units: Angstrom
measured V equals 2.3 Angstrom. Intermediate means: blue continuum 66.1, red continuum 66.6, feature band 61.9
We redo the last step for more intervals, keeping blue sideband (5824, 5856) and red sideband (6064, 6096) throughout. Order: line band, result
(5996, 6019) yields 1.08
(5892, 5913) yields 1.72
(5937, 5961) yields 0.46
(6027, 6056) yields 0.46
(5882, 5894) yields 1.40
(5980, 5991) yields 0.36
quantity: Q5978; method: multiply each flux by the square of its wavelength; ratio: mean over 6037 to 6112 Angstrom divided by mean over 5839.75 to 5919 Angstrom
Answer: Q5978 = 1.08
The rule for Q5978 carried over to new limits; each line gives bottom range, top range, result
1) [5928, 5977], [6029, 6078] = 1.02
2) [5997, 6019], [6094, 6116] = 1.06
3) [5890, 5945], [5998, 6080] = 1.03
